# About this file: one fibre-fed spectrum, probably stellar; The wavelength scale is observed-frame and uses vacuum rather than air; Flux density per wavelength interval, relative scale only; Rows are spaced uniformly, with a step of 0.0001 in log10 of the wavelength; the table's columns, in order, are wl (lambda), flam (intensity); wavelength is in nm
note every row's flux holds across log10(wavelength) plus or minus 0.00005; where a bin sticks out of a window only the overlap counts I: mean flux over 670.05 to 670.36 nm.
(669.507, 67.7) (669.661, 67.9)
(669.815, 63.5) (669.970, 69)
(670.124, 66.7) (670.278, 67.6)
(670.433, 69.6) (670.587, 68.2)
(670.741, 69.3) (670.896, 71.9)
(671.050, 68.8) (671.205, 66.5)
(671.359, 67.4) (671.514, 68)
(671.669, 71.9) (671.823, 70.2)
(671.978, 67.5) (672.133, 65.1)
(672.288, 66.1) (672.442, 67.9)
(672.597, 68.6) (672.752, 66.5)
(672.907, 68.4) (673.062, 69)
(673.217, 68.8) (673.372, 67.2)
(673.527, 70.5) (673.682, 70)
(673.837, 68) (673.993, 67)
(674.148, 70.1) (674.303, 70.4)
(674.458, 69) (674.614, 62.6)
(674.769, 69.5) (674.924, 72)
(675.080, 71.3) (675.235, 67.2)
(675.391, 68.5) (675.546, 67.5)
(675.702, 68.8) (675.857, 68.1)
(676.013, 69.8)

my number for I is 67.1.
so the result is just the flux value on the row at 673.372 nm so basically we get 67.2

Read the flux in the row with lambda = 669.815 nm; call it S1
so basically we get 63.5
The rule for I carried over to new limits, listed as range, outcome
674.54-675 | 68.2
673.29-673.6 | 68.8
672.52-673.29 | 68.2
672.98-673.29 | 68.9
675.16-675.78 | 68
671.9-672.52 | 66.6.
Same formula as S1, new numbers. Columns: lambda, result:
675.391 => 68.5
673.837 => 68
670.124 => 66.7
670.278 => 67.6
